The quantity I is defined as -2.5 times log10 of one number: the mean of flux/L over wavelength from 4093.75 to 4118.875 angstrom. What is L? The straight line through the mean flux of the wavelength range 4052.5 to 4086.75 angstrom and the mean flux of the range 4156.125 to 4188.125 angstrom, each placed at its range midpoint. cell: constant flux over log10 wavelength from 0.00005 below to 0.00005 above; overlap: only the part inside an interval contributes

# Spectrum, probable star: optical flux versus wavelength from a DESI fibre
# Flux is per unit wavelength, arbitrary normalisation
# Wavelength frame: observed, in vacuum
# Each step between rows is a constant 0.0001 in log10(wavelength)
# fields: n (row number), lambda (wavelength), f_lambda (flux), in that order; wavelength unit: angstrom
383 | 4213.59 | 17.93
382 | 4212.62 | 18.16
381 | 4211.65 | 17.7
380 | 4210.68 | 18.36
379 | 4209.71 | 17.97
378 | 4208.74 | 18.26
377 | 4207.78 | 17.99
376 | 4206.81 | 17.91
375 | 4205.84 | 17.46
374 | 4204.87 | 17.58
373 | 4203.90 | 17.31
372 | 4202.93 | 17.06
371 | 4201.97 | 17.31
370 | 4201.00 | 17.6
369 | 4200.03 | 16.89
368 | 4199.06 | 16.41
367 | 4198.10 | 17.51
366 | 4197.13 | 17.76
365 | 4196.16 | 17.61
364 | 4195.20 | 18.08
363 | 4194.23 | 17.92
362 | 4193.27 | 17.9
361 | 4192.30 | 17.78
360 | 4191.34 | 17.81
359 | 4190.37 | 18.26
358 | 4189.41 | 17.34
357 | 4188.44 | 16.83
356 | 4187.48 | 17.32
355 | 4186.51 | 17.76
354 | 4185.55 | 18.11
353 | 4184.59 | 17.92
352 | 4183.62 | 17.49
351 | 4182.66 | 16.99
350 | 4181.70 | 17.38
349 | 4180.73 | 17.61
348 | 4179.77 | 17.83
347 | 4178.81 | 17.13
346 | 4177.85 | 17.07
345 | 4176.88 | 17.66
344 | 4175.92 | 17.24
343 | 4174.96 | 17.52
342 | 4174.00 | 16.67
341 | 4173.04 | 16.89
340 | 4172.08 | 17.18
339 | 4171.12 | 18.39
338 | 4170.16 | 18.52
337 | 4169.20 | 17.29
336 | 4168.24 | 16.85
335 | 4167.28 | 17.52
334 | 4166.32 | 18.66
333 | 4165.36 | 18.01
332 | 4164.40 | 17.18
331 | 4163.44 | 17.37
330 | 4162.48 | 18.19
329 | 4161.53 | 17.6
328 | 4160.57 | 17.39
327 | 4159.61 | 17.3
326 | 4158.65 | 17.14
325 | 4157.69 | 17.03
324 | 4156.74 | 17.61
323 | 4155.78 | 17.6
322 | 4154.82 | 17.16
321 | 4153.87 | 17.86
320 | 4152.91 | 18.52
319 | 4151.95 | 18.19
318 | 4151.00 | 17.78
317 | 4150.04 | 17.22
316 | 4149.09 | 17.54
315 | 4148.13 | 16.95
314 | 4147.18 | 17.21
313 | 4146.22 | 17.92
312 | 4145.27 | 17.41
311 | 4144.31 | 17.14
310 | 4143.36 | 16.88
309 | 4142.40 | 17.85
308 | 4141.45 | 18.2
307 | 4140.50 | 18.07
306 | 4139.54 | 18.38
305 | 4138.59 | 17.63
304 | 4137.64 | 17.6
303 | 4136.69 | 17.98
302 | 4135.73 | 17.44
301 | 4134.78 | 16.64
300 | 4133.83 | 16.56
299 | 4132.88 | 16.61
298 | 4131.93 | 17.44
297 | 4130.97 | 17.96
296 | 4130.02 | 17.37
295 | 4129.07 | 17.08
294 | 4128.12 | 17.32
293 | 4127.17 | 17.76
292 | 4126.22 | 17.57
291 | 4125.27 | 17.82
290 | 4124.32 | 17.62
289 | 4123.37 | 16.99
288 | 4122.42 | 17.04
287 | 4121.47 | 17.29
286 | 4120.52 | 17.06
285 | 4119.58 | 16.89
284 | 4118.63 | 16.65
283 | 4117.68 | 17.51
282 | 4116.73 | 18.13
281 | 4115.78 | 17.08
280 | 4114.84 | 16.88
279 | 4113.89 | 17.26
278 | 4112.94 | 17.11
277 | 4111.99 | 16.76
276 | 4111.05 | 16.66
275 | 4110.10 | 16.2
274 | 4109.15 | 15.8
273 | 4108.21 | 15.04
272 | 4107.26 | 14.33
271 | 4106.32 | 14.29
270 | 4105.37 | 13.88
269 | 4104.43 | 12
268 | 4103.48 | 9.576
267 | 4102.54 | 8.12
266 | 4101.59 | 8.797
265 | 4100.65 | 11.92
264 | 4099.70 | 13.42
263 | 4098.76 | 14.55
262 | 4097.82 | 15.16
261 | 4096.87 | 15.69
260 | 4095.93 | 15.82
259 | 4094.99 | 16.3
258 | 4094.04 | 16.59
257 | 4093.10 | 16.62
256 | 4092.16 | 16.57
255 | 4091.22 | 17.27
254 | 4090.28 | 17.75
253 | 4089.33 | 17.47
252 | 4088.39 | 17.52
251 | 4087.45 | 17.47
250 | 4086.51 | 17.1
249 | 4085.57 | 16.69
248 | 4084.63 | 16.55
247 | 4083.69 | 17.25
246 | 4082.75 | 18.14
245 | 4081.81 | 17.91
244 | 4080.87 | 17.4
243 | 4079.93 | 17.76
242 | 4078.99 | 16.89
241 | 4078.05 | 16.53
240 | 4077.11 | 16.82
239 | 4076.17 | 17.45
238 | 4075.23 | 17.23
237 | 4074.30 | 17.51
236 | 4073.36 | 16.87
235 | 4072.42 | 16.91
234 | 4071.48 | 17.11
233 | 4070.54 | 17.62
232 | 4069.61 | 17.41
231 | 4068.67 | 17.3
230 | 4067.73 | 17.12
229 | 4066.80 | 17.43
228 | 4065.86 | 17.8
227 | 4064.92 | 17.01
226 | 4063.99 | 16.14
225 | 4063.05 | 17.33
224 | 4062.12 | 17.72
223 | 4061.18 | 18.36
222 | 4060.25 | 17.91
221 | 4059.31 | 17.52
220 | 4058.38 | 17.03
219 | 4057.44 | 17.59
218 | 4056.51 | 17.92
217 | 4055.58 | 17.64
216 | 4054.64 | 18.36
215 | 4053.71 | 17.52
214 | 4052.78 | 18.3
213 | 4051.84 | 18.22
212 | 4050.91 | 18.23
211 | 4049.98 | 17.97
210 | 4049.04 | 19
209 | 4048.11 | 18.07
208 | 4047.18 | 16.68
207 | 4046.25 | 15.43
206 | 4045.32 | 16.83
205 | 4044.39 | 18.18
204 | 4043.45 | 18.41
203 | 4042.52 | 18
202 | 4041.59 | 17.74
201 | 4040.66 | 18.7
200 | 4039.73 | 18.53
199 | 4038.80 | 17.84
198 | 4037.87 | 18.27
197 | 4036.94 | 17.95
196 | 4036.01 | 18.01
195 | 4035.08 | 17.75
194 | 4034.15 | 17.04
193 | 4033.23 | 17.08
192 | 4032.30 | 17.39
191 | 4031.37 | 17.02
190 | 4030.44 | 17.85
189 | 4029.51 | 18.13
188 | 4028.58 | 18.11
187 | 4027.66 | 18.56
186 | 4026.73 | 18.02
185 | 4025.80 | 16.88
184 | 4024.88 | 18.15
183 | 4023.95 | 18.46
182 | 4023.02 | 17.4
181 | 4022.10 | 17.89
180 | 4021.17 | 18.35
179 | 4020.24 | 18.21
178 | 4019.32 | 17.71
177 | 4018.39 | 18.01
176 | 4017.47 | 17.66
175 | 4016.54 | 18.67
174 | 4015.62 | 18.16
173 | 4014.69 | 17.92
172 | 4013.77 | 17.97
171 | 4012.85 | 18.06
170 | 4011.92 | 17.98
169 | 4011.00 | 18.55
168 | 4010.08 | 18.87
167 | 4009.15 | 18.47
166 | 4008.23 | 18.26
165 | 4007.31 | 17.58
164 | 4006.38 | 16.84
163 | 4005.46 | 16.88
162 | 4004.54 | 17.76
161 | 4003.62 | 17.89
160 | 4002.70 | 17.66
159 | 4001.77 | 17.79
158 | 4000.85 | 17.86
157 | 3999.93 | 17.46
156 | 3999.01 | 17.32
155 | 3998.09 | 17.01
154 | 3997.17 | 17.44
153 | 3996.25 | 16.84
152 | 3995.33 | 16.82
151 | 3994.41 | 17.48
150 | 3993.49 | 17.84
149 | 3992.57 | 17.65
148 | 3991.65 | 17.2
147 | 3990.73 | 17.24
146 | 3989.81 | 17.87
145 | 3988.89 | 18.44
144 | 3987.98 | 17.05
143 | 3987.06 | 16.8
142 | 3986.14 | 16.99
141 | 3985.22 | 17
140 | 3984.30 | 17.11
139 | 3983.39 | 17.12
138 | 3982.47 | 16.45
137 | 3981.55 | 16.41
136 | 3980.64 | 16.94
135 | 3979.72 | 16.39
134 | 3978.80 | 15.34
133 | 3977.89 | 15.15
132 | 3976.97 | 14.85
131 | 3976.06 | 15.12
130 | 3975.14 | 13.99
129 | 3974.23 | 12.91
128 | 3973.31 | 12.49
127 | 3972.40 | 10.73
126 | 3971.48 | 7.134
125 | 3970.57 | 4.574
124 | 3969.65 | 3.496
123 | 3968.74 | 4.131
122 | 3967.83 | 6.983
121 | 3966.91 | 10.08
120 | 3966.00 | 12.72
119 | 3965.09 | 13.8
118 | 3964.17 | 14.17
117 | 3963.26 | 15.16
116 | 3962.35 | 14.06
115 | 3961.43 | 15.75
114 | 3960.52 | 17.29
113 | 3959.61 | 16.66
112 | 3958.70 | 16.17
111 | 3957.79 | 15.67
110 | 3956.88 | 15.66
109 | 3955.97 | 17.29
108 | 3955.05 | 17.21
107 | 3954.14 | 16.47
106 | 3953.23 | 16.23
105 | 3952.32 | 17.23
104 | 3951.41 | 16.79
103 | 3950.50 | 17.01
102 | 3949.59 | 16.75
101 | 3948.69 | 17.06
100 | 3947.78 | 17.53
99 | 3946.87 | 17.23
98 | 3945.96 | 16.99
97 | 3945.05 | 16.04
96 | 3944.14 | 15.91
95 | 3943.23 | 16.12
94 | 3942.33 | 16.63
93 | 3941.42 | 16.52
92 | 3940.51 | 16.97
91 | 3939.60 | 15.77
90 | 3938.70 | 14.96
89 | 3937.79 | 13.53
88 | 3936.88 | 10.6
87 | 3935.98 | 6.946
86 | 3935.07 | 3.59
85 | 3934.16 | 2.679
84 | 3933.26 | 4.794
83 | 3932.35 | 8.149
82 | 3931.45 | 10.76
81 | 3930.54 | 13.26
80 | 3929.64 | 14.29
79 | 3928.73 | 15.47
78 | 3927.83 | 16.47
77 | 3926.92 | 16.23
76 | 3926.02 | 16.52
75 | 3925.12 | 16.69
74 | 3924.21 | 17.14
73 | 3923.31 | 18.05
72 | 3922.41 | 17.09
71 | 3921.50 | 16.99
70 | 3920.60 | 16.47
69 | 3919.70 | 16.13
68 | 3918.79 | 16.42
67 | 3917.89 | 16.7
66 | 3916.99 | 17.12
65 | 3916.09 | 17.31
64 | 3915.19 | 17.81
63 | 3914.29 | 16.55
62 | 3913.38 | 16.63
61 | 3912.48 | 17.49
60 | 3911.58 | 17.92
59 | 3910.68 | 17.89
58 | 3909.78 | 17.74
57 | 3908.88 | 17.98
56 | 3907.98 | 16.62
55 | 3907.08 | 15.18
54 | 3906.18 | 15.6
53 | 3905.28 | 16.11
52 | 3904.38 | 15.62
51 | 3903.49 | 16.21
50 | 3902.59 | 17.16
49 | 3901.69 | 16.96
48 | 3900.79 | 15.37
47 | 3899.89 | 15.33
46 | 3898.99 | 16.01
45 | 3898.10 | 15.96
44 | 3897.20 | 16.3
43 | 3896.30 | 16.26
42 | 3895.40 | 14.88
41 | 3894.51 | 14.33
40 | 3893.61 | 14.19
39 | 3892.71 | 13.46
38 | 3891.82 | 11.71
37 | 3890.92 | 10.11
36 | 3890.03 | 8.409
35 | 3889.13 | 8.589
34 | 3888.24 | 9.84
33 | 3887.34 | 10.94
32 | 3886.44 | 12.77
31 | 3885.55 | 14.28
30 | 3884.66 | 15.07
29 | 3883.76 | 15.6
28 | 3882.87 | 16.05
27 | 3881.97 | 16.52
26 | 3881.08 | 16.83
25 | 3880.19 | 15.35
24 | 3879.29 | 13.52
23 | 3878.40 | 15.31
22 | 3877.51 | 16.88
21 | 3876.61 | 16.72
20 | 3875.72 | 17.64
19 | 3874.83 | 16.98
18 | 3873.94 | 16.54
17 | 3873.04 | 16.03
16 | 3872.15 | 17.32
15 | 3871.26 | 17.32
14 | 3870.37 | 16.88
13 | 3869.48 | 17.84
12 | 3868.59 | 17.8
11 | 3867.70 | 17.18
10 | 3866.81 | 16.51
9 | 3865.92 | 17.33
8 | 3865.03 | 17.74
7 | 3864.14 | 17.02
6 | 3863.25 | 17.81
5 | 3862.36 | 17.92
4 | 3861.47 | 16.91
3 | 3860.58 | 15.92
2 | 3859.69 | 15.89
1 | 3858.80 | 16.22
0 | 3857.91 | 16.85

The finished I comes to 0.174 mag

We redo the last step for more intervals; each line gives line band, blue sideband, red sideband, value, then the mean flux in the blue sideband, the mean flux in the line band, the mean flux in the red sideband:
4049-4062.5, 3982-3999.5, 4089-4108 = -0.160 mag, 17.2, 17.9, 14.3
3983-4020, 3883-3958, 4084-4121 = -0.159 mag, 15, 17.6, 15.6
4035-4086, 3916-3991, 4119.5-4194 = -0.094 mag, 14.5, 17.6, 17.5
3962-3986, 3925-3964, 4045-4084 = 0.187 mag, 14.6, 12.9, 17.5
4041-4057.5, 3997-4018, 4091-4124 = -0.063 mag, 17.8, 17.8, 15.4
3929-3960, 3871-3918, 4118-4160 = 0.114 mag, 15.4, 14.3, 17.4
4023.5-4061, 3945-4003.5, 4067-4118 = -0.133 mag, 15.4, 17.8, 16.1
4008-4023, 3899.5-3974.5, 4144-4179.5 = -0.164 mag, 14.6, 18.2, 17.5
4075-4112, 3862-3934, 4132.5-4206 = 0.089 mag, 15.5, 15.6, 17.5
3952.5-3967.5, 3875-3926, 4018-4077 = 0.081 mag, 15.6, 15.2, 17.7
